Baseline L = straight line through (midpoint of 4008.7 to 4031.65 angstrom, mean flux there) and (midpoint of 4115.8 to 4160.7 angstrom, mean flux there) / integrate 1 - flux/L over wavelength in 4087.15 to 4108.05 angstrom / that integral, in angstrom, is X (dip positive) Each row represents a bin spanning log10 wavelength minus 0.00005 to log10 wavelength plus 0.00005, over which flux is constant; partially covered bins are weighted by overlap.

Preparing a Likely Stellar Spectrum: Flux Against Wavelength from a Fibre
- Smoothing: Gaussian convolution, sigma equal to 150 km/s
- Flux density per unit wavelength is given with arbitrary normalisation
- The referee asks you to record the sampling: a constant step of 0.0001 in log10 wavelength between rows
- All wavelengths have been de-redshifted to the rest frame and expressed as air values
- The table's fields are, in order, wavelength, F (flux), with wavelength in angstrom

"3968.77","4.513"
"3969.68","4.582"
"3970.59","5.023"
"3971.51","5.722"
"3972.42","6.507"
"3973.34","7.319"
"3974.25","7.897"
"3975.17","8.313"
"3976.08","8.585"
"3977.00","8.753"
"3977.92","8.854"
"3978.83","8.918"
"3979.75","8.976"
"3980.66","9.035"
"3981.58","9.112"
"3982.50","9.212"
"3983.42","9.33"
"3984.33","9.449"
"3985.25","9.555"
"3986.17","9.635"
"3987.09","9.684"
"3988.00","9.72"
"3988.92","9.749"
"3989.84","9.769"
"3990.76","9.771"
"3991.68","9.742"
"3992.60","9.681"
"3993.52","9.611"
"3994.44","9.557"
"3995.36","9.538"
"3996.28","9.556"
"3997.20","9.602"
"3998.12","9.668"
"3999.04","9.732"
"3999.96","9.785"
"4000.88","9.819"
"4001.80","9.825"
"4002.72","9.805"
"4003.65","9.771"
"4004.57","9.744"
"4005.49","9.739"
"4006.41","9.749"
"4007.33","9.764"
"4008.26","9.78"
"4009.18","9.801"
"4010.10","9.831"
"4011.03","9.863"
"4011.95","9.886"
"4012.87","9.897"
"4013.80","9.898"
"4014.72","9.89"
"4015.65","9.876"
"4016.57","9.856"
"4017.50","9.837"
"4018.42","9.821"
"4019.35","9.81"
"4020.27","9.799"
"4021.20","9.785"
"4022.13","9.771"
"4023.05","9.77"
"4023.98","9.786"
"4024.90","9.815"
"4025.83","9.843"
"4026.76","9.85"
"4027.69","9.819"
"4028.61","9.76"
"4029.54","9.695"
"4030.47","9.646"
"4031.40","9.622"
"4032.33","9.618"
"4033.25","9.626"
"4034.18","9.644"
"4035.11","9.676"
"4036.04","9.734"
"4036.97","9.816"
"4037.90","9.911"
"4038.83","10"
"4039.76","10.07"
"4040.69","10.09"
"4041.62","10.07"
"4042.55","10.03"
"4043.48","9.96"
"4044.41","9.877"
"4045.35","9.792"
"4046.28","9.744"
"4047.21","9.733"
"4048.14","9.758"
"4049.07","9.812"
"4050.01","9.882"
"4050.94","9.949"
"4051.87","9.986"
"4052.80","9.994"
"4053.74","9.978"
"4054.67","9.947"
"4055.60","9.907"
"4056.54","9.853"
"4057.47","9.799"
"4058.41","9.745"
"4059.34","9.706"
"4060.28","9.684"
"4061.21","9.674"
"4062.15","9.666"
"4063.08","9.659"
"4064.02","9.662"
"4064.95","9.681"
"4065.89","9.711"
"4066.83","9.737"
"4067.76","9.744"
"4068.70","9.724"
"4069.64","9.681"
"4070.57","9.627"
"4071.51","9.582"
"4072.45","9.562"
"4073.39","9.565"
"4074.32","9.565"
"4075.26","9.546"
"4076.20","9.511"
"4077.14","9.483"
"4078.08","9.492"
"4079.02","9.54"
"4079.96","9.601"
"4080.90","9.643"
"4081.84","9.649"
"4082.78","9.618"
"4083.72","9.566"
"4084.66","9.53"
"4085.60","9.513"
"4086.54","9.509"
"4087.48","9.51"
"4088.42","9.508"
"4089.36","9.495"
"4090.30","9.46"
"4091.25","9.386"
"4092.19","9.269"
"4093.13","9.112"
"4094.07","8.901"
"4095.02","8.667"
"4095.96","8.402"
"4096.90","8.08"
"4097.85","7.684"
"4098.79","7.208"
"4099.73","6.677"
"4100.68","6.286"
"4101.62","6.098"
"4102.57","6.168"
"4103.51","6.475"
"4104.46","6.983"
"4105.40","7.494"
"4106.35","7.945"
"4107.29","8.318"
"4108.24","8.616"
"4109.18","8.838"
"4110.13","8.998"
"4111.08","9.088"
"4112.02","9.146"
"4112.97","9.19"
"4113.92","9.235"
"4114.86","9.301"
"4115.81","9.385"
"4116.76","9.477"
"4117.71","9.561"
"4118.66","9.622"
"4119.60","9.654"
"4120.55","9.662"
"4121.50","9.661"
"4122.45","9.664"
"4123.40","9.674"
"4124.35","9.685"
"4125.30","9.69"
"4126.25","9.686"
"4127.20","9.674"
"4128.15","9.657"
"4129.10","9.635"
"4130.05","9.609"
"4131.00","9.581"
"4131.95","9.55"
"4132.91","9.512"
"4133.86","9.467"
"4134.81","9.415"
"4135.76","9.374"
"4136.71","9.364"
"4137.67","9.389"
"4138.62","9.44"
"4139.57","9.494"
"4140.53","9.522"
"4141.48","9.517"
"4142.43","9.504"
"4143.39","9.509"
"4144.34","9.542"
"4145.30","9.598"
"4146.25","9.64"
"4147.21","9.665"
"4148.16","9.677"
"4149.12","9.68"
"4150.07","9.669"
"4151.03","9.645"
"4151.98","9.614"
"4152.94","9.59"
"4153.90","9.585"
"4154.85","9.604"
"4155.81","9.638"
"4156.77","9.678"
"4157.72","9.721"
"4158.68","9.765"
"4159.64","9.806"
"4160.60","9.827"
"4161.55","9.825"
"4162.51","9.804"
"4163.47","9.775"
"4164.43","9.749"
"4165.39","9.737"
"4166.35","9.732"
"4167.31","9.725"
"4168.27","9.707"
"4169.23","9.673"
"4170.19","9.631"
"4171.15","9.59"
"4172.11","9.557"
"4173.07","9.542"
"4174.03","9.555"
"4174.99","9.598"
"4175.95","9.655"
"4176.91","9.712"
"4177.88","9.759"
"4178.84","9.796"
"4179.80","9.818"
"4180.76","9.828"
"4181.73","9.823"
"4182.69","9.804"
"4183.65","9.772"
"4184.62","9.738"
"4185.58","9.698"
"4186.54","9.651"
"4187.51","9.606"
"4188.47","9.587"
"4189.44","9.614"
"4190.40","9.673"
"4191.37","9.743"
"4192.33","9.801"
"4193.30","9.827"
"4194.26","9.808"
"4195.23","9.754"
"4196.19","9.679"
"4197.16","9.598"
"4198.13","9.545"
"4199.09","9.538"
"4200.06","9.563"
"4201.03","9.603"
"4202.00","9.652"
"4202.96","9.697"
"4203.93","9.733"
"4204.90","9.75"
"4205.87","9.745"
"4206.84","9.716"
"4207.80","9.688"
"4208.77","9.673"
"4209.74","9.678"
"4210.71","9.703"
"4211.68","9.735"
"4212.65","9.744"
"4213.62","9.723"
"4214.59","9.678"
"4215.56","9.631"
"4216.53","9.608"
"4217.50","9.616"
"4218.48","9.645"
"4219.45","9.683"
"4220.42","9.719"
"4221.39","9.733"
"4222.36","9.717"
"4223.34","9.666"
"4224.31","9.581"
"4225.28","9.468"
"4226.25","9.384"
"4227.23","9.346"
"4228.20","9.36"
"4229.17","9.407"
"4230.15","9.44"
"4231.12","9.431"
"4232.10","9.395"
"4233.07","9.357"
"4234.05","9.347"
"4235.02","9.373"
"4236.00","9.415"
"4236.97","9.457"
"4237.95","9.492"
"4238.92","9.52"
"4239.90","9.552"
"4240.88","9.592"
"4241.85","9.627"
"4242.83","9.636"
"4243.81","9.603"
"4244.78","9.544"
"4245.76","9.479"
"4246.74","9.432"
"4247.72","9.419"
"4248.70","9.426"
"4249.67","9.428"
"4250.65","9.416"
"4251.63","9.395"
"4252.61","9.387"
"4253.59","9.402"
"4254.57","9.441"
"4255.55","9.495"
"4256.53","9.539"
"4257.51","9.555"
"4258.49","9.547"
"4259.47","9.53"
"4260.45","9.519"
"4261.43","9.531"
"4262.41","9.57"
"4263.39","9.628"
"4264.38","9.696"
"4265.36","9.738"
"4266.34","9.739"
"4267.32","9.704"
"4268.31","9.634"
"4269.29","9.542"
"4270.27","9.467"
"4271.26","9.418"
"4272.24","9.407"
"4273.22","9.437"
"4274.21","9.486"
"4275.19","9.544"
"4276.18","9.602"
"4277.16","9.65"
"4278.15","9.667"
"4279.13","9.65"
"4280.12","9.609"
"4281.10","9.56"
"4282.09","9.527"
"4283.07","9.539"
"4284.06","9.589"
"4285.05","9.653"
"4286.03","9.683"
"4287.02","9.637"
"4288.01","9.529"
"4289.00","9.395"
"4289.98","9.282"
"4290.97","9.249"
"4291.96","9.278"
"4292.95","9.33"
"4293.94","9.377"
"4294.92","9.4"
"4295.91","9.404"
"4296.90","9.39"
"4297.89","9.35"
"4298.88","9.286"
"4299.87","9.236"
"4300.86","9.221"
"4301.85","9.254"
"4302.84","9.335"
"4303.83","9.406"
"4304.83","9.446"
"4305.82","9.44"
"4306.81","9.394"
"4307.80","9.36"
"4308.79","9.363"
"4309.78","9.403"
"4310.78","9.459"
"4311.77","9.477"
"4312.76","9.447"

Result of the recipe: 3.5 angstrom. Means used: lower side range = 9.81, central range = 8.05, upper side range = 9.59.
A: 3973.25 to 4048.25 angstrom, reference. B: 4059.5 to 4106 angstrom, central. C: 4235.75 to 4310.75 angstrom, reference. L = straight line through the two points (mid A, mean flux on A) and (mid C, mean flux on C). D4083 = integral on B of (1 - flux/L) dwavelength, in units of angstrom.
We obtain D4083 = 3.0 angstrom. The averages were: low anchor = 9.63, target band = 8.97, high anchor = 9.49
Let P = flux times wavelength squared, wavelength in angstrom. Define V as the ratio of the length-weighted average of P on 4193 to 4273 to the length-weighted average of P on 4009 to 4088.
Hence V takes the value 1.07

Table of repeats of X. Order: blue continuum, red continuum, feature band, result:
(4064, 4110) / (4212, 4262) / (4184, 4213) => -1.04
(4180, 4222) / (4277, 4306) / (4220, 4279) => 0.25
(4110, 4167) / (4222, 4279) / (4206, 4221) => -0.24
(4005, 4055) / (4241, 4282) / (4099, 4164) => 3.47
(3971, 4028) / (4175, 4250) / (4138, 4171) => -0.31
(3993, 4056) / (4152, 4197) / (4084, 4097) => 0.74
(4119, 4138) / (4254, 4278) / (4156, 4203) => -0.62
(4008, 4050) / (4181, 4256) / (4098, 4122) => 3.37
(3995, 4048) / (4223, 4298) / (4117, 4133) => 0.06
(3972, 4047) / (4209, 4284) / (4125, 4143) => 0.06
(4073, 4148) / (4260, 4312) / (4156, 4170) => -0.82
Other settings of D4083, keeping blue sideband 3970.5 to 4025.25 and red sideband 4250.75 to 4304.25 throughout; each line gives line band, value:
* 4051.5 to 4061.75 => -0.49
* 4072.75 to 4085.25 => -0.21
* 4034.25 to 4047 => -0.69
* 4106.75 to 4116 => 0.42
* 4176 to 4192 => -0.47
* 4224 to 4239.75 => 0.08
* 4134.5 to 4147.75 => -0.10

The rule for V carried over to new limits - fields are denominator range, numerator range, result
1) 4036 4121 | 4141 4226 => 1.10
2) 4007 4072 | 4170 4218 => 1.06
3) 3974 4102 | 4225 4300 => 1.11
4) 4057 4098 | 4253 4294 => 1.11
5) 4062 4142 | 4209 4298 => 1.12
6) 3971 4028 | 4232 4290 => 1.15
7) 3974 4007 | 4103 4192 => 1.08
